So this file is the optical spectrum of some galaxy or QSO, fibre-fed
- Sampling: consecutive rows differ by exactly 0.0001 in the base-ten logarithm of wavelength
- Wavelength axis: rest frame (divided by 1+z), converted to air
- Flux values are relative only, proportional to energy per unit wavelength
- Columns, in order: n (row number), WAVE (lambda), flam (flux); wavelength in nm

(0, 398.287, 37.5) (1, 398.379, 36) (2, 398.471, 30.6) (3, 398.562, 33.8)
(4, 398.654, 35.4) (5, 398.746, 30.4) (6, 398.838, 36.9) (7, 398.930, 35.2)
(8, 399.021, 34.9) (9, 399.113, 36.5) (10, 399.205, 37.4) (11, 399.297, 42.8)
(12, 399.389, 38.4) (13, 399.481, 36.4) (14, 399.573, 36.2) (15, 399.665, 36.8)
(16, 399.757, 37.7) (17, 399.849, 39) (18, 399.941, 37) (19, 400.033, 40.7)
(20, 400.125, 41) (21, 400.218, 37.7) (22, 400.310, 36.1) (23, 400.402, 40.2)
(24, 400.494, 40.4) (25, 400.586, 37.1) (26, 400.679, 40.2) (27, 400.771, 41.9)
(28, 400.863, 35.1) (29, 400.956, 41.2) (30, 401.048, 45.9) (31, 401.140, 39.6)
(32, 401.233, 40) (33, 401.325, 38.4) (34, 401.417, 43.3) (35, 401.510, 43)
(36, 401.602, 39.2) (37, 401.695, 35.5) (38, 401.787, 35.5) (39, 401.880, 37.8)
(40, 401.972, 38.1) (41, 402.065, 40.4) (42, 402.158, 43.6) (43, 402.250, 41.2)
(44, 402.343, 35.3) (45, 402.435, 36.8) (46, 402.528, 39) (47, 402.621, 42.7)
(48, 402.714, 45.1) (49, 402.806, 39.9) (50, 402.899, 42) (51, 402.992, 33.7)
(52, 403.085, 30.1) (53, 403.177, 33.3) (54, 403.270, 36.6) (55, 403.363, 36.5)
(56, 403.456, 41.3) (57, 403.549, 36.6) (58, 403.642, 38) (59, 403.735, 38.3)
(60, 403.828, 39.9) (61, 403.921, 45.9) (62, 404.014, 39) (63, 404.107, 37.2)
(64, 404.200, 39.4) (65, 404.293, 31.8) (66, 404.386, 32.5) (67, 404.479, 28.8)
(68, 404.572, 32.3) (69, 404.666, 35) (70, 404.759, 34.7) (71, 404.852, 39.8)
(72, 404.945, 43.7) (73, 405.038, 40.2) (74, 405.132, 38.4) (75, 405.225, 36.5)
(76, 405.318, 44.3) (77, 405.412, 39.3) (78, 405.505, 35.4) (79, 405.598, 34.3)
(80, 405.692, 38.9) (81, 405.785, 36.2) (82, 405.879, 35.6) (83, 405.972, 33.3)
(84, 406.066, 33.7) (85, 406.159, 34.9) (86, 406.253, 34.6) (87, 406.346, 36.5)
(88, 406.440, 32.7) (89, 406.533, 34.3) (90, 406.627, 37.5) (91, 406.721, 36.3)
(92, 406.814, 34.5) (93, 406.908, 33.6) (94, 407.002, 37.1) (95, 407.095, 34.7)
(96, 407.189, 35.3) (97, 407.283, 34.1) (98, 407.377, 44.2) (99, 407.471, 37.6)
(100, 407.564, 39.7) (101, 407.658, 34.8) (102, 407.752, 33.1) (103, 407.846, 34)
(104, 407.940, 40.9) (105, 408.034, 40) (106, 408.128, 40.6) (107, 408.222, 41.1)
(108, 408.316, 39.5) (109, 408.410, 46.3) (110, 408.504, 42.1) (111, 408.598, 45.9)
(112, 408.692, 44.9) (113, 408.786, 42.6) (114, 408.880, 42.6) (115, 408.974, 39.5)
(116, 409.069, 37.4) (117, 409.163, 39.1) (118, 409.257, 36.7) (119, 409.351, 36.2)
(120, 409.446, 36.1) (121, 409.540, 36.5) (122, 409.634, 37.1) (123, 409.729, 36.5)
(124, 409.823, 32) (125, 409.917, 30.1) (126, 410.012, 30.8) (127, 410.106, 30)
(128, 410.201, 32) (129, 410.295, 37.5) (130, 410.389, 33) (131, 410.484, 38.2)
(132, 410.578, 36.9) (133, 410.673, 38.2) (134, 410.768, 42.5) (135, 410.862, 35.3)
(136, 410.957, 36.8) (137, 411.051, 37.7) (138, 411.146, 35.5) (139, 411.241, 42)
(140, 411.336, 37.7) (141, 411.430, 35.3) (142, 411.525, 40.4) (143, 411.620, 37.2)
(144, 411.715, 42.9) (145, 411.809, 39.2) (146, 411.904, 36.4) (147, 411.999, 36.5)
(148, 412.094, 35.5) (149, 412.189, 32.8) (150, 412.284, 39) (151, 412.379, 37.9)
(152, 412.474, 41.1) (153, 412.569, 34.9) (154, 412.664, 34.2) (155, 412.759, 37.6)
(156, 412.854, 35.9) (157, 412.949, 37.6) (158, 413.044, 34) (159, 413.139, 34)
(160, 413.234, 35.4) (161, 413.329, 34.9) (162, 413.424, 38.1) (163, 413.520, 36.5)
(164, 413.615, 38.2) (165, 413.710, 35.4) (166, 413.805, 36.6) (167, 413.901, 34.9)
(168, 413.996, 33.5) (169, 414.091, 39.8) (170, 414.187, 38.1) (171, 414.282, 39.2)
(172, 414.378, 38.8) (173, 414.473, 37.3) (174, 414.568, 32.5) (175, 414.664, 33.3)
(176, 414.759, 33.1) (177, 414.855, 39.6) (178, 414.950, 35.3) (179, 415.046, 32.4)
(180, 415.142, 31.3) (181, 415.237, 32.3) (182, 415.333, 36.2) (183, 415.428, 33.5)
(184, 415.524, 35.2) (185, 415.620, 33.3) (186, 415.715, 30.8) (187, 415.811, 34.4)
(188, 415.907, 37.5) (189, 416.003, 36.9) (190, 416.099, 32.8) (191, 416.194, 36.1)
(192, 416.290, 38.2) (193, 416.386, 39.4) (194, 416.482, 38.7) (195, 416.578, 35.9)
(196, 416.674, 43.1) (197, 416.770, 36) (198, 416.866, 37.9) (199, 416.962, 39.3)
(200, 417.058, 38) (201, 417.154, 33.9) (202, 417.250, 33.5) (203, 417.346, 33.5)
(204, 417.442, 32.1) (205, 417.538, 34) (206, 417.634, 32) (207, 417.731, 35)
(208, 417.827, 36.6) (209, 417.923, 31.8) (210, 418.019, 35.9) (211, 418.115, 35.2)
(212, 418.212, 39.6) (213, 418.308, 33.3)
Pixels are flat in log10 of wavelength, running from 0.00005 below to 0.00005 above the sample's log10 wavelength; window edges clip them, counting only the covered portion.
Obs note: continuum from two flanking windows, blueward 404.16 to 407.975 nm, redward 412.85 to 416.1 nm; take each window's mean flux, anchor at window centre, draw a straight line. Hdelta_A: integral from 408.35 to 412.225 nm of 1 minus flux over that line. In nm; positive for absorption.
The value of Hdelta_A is -0.197 nm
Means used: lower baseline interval 36.2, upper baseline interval 35.4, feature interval 37.6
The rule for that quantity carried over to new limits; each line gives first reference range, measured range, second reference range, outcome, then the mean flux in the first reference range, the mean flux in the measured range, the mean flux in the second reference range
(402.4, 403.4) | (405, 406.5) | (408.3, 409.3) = 0.12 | 37.8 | 36.5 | 41.6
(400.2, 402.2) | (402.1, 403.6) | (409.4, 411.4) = 0.02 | 39.6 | 38.4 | 35.8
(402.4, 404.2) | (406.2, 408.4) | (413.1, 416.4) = 0.03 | 38.5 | 37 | 35.5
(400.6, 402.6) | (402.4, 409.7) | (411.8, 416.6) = 0.10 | 39.6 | 37.7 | 35.9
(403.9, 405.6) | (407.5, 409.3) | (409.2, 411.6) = -0.17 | 37.3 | 40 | 36.1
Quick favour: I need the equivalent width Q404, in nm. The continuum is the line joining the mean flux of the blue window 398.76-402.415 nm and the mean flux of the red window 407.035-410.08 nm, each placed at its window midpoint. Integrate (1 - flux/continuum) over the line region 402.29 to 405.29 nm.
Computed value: 0.07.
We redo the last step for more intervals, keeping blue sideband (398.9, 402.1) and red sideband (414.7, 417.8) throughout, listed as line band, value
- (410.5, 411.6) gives -0.046 nm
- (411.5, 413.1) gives -0.043 nm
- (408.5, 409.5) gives -0.088 nm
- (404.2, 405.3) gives 0.049 nm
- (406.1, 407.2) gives 0.067 nm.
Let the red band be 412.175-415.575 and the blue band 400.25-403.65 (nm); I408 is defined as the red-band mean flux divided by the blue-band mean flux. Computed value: 0.9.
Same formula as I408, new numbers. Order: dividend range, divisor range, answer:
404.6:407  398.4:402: 0.96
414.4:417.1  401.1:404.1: 0.92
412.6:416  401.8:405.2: 0.94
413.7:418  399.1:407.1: 0.94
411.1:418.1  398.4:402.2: 0.94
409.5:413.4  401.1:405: 0.95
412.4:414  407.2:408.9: 0.90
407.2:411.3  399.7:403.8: 0.97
